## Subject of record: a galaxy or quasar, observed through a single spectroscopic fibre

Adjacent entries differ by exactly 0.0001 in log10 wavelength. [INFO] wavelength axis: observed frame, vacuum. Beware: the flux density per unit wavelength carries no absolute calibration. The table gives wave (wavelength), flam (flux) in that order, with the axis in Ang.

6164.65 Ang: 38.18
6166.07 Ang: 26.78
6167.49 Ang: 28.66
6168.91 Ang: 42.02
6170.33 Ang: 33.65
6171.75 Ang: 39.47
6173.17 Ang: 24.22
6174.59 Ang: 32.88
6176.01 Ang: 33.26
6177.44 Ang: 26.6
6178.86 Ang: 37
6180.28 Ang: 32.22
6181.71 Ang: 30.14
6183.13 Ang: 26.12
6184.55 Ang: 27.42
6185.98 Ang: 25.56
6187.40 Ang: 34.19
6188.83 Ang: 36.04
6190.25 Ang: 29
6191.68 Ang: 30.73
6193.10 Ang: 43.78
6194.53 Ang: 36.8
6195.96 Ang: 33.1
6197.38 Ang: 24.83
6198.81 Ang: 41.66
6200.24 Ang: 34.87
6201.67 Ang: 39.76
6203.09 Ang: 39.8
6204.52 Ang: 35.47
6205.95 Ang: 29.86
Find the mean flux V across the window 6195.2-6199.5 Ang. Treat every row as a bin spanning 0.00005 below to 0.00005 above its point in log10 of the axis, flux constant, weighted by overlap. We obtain 33.2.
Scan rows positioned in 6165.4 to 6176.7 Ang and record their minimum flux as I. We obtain 24.22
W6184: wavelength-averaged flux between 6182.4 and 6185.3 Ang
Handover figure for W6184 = 26.8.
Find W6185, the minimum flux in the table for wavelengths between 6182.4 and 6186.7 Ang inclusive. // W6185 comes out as 25.56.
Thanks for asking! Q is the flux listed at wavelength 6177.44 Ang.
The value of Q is 26.6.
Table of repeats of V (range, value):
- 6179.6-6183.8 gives 29.5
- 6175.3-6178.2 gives 30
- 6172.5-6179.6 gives 30.8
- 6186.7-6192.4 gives 32.5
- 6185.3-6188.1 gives 30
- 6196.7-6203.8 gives 36.2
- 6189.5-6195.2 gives 35.1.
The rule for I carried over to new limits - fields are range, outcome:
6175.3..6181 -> 26.6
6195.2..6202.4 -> 24.83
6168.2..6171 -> 33.65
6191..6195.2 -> 30.73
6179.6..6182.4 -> 30.14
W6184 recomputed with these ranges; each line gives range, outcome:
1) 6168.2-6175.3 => 34.5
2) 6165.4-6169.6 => 32.5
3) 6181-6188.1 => 28.7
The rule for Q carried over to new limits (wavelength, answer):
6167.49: 28.66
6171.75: 39.47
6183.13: 26.12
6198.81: 41.66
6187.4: 34.19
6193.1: 43.78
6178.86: 37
